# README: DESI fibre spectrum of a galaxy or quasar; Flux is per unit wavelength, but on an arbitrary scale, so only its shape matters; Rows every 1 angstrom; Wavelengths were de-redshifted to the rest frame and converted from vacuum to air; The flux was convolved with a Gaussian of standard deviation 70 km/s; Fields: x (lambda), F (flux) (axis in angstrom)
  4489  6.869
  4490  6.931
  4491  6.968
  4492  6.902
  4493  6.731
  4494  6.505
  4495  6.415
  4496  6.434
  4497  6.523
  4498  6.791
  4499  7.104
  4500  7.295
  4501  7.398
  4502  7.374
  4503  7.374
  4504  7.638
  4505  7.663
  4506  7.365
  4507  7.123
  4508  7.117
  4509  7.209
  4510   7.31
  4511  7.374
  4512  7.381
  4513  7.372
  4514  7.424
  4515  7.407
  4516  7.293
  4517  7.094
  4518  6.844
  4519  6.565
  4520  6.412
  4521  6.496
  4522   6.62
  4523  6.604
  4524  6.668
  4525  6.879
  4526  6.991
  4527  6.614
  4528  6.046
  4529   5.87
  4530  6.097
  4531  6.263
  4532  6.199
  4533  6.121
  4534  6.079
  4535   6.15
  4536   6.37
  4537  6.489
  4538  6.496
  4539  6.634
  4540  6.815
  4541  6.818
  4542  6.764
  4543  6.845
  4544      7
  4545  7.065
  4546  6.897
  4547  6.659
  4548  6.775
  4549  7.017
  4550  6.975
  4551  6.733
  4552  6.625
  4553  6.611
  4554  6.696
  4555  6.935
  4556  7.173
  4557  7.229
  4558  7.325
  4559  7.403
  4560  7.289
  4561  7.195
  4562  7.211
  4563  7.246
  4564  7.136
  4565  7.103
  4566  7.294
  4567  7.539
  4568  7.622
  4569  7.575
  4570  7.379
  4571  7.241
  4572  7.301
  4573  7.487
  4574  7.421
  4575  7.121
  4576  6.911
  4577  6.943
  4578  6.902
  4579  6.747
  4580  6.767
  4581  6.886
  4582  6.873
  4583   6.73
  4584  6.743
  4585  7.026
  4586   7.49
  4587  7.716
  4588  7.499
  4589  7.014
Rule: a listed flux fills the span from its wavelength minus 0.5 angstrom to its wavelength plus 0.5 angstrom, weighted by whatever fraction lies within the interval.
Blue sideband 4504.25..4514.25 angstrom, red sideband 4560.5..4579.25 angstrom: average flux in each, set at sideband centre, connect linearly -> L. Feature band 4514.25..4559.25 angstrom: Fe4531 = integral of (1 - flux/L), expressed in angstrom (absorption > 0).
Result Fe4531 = 3.6 angstrom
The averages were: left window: 7.34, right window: 7.24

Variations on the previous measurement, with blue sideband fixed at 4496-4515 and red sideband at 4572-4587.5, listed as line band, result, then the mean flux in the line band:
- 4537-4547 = 0.5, 6.79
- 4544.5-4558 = 0.5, 6.89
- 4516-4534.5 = 1.8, 6.49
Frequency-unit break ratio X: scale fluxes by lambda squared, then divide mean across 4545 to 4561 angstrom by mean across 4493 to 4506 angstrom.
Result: 1.0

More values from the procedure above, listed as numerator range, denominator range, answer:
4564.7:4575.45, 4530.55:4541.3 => 1.17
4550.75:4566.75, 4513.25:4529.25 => 1.07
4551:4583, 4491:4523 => 1.04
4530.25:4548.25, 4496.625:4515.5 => 0.92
